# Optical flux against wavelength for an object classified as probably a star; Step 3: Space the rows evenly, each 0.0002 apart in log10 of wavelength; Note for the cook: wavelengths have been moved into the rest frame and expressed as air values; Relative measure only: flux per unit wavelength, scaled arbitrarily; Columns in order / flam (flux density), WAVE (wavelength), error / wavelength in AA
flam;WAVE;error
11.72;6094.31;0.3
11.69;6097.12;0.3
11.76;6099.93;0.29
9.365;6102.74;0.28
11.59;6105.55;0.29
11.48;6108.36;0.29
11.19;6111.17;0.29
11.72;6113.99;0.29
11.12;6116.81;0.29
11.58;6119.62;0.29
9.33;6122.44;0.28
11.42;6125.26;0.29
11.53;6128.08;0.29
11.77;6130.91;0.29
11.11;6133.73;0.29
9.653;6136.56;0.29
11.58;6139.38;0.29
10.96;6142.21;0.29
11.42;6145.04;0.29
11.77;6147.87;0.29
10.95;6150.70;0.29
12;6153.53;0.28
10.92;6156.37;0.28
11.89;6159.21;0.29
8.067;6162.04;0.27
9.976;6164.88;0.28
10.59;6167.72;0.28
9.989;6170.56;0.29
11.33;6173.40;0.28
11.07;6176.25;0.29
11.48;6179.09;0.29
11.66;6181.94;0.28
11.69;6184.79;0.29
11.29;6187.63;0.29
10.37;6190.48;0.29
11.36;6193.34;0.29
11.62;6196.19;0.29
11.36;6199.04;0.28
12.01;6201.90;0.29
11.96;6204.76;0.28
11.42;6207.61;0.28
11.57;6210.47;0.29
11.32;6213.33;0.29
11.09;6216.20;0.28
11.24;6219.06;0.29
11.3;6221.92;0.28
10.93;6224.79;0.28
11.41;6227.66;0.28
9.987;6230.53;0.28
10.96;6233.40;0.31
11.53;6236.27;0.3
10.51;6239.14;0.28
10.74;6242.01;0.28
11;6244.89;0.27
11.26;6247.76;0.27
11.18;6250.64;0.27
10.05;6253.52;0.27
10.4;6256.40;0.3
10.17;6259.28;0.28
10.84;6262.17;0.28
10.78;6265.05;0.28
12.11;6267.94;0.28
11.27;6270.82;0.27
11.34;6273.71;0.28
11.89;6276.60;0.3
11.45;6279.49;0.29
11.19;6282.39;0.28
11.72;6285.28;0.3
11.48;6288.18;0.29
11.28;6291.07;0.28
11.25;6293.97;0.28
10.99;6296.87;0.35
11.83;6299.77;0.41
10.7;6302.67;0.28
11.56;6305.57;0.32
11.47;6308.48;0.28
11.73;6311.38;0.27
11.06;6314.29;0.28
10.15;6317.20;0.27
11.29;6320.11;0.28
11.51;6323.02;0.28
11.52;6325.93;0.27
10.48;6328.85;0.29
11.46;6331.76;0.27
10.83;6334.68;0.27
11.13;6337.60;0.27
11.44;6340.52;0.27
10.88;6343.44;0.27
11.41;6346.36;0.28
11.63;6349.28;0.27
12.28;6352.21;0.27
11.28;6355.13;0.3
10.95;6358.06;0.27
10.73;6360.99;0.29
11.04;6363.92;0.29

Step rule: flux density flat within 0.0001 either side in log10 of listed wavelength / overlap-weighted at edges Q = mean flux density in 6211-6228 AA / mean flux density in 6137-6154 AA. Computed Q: 0.99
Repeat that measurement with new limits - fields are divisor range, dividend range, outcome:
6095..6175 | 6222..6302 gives 1.01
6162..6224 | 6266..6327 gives 1.02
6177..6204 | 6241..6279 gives 0.96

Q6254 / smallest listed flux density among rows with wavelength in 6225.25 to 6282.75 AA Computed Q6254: 9.987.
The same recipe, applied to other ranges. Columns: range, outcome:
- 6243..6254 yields 10.05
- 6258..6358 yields 10.15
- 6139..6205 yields 8.067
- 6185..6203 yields 10.37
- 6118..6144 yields 9.33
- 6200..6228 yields 10.93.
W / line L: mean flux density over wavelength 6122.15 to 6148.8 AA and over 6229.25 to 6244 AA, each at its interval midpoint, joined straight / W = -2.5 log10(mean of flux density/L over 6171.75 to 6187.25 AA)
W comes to -0.044 mag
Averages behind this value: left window 11.1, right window 10.8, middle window 11.4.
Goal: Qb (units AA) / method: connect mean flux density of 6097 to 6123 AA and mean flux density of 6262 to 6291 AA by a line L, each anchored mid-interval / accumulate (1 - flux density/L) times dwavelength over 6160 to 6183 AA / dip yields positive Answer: 1.41 AA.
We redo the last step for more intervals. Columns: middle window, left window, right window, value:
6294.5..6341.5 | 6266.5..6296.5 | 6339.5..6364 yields 0.8 AA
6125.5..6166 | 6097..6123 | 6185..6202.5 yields 0.8 AA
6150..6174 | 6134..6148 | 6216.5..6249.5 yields 0.9 AA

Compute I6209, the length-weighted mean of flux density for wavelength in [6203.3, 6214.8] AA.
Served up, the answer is 11.6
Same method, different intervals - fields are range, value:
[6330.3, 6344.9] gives 11.1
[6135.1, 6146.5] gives 10.9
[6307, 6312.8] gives 11.6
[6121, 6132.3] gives 11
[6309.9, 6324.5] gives 11.2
